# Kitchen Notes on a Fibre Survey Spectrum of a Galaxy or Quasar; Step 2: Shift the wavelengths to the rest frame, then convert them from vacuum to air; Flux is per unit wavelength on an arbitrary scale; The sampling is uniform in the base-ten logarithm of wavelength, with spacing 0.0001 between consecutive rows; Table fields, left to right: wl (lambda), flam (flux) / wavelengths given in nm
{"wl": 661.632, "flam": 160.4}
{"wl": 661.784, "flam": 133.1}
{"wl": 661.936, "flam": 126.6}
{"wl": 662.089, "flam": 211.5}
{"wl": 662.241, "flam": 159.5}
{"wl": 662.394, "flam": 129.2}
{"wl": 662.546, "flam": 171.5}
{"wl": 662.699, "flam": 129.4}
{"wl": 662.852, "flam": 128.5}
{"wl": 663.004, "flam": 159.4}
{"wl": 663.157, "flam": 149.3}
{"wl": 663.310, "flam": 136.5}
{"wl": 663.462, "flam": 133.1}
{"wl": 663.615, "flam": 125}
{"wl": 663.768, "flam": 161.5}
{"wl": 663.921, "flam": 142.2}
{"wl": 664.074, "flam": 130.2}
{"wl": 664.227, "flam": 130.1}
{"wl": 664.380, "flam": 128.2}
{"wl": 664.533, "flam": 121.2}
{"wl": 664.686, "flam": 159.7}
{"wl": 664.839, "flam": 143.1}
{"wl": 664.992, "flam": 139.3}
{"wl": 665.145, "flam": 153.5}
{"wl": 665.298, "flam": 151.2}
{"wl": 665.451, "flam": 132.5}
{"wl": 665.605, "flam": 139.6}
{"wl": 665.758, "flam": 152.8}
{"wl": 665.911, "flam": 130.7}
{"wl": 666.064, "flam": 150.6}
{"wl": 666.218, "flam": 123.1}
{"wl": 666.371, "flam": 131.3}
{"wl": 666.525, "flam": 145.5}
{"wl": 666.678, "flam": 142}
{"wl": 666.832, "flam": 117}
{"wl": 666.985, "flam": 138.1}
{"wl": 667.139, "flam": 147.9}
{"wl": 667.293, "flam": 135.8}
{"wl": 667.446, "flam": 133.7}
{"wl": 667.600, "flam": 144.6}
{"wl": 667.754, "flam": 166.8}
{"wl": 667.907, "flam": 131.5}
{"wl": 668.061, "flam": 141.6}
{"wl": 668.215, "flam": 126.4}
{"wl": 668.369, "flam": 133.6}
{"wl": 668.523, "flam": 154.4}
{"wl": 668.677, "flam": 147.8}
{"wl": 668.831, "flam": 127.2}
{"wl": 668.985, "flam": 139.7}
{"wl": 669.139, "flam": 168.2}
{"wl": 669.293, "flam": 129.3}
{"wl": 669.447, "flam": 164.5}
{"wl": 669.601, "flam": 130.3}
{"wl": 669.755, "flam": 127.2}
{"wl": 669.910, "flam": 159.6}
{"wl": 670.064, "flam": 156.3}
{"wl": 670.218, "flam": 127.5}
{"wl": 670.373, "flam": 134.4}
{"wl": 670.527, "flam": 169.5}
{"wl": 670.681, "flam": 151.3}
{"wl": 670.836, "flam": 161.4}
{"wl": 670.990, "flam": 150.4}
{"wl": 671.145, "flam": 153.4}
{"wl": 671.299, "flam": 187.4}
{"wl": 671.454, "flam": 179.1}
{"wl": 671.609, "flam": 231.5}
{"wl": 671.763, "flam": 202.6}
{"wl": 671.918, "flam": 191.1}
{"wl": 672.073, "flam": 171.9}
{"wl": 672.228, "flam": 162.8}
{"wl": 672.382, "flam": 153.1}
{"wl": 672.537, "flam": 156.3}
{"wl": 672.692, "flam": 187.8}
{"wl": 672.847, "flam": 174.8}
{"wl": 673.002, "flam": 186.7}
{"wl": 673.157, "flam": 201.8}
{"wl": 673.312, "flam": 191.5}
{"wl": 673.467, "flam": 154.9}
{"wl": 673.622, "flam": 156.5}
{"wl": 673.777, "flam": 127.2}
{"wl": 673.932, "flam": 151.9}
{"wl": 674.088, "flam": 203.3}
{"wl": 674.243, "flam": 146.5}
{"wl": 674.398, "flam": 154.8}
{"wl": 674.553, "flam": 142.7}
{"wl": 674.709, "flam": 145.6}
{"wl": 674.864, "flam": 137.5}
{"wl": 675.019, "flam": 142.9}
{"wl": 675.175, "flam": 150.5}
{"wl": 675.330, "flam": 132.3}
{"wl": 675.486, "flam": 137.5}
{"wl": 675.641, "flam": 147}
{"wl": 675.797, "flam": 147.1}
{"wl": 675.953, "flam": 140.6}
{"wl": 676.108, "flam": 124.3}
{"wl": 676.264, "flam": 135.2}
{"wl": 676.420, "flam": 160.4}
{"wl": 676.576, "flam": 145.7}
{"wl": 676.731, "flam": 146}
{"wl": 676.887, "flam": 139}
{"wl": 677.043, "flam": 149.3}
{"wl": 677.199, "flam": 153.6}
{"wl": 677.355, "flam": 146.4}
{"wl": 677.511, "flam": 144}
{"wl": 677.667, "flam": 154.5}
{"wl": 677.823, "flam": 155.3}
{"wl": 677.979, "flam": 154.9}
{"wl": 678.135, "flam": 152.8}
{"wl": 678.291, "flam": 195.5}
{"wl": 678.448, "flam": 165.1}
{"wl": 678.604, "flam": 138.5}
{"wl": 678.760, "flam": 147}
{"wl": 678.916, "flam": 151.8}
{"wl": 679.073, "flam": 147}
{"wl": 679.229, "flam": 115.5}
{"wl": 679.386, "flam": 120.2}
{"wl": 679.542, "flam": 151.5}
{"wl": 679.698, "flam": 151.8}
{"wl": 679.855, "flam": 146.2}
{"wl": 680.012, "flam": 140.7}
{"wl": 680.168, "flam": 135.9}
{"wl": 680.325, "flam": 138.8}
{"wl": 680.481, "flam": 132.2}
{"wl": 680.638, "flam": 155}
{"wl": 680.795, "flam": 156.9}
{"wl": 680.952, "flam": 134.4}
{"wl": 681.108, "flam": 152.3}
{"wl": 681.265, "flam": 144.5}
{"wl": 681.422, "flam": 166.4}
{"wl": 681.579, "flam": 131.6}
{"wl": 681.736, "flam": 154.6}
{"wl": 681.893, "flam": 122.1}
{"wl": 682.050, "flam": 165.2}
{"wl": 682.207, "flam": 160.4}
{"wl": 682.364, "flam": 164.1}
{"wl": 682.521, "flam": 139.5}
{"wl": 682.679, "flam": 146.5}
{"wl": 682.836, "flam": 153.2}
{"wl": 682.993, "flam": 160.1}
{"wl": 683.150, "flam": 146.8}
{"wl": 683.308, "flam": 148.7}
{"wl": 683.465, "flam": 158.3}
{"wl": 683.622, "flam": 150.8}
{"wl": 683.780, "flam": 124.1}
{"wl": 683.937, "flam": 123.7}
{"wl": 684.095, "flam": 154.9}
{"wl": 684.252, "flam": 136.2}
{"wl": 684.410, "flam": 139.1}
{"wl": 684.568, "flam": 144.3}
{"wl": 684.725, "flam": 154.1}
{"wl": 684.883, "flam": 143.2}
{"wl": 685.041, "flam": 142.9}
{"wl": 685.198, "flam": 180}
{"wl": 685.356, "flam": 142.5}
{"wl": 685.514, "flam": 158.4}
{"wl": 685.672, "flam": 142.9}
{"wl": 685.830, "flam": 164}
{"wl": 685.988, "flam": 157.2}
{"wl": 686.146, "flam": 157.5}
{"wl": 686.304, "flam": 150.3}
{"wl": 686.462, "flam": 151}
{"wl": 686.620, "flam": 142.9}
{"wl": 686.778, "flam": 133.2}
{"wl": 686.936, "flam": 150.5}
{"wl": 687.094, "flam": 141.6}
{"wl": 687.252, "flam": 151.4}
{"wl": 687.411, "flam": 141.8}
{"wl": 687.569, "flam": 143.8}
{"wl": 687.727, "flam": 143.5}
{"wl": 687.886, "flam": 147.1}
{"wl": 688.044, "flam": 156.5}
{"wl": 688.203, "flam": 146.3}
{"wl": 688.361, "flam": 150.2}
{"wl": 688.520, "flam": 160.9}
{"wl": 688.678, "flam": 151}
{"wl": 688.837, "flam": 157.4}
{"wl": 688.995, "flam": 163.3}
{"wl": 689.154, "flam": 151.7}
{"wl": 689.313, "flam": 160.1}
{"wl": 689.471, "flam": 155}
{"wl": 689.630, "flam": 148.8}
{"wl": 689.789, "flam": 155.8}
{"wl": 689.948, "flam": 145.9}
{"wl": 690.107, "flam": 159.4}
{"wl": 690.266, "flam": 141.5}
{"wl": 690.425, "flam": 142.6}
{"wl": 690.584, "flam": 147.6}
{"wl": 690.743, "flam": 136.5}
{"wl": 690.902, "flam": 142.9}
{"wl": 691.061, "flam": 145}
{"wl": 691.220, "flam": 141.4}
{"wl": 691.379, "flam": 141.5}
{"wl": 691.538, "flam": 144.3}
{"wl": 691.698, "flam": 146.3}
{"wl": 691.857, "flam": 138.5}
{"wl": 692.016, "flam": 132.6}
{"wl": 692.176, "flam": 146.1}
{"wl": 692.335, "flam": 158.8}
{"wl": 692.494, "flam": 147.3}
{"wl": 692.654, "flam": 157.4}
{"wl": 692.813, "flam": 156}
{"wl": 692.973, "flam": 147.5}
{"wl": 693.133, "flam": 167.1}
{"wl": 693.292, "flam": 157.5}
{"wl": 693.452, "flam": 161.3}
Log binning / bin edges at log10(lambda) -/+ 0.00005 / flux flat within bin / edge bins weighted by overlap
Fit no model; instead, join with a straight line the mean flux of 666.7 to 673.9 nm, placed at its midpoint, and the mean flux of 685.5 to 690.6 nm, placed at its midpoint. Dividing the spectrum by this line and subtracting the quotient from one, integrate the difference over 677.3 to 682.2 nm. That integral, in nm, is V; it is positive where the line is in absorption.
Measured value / 0.18 nm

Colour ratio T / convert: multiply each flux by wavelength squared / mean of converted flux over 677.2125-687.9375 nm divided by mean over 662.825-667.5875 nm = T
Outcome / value 1.1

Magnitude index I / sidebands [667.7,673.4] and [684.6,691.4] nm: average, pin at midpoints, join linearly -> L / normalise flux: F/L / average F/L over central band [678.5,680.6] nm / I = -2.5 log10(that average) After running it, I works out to 0.11 mag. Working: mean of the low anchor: 160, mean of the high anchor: 150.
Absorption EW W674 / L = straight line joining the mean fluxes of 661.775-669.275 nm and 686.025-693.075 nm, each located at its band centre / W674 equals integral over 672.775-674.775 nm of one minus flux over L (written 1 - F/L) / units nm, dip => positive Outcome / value -0.283 nm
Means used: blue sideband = 142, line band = 165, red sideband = 149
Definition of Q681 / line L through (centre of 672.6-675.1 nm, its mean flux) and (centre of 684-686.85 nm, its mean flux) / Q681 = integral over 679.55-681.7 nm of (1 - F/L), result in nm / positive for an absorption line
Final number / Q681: 0.13 nm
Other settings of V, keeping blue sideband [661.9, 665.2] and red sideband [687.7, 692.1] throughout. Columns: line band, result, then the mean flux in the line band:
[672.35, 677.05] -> -0.26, 154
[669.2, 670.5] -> 0.02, 143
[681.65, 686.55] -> -0.07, 150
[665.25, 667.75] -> 0.09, 139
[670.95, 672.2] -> -0.33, 183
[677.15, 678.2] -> -0.04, 152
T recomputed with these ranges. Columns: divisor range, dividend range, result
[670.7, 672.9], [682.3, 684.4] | 0.86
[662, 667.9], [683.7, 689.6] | 1.11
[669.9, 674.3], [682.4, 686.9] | 0.91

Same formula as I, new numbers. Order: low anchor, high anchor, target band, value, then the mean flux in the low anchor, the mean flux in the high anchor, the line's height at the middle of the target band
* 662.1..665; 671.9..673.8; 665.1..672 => 0.06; 143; 171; 158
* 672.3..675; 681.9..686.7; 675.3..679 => 0.07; 163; 150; 158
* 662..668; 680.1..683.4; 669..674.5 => -0.14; 142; 148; 145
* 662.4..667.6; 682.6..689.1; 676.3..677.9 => -0.03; 140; 149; 145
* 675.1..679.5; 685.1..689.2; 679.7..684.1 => 0.02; 146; 151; 149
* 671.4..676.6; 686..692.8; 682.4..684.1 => 0.05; 161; 148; 153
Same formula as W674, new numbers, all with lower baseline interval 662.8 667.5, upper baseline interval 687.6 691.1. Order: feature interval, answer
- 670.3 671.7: -0.27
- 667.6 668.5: 0.00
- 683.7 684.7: 0.07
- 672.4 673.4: -0.27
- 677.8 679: -0.10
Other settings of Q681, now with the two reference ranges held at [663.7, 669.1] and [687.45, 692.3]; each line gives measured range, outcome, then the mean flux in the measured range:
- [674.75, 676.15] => 0.03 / 141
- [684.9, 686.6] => -0.08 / 154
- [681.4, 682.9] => -0.04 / 150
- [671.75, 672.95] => -0.27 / 174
